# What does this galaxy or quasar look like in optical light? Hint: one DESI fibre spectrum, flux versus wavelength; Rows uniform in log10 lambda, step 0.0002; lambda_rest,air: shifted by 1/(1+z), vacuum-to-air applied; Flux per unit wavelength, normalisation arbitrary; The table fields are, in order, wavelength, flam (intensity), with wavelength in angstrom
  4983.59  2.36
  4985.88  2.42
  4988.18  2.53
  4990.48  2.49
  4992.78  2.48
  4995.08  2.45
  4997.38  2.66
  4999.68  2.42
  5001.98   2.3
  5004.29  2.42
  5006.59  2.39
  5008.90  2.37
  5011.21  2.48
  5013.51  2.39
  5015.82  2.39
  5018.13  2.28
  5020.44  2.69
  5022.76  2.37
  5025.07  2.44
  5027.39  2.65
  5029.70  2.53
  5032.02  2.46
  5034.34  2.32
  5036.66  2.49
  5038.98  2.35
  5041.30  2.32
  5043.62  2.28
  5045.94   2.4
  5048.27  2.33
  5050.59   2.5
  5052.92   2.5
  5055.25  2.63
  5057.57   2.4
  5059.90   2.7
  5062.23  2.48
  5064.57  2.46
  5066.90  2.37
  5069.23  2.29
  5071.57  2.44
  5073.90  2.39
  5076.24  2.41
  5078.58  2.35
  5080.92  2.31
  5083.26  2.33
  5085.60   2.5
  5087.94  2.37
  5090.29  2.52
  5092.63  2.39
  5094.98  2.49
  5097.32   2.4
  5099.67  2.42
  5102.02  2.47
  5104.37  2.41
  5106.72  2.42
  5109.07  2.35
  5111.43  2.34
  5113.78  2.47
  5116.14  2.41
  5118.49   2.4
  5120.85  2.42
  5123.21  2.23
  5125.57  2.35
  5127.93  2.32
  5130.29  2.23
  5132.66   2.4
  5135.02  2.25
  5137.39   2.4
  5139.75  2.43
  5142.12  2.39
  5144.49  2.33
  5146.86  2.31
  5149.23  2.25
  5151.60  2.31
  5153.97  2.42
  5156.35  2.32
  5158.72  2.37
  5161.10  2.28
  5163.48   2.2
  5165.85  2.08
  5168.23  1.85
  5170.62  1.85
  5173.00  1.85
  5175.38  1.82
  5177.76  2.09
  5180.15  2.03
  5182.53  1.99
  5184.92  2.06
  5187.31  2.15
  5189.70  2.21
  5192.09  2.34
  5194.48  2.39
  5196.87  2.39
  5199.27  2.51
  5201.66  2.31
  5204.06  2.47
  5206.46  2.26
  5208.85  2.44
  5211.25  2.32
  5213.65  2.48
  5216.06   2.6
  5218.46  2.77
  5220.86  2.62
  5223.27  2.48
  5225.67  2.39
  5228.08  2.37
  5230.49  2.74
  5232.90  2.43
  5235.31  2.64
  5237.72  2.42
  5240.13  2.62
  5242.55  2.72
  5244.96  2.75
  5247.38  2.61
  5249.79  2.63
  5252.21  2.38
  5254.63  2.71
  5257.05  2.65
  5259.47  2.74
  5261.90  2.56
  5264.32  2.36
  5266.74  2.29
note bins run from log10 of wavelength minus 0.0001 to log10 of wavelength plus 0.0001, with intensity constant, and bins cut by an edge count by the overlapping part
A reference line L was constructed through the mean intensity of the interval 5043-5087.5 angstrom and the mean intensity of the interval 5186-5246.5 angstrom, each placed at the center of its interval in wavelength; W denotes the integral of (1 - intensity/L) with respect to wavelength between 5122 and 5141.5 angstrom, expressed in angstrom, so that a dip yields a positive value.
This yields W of 0.9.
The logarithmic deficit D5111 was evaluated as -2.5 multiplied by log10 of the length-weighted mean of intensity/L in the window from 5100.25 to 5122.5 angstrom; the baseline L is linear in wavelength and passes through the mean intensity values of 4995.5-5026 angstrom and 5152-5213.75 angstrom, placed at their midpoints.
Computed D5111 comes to -0.05 mag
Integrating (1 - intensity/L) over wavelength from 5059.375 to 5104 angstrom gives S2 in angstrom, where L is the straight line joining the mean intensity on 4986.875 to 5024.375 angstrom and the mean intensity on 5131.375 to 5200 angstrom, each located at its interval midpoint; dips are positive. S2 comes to -1.66 angstrom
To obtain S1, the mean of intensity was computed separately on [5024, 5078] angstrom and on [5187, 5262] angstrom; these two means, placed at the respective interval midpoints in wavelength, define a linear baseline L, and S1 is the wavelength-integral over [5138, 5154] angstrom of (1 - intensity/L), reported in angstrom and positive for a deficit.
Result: 0.8 angstrom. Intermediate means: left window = 2.44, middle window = 2.35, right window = 2.51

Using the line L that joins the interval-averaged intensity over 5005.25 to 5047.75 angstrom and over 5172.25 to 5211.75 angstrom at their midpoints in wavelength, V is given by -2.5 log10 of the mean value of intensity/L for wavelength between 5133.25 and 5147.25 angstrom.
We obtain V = -0.04 mag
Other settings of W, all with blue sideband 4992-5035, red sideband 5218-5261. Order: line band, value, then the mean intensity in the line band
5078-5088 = 0.5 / 2.37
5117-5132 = 1.1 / 2.33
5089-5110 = 0.6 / 2.43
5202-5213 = 0.8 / 2.37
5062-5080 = 0.7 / 2.39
